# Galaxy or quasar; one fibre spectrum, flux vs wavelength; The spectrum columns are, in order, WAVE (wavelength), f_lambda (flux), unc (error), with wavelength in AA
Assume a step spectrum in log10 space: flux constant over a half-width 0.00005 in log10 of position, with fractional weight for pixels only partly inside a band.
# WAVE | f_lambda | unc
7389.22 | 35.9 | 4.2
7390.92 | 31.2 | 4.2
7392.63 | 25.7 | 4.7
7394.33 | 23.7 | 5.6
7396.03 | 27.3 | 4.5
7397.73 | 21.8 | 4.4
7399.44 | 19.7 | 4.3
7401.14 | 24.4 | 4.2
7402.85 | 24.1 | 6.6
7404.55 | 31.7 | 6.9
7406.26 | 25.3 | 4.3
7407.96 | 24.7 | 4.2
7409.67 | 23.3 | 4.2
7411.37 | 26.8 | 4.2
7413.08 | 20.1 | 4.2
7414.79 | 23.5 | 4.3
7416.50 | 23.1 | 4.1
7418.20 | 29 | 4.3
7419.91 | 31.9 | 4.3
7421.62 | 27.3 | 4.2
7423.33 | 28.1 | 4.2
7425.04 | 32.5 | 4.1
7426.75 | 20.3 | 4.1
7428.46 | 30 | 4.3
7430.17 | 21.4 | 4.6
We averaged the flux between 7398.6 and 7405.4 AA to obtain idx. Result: 25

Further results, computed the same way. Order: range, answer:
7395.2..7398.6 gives 24.5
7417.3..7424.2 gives 29.1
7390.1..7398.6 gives 25.9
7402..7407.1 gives 27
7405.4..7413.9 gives 24.1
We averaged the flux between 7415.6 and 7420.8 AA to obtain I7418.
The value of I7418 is 28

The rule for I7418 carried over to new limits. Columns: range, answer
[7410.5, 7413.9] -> 23.5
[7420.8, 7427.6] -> 27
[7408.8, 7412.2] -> 25.1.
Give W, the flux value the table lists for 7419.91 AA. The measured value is 31.9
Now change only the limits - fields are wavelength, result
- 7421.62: 27.3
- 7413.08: 20.1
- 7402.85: 24.1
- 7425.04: 32.5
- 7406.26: 25.3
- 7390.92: 31.2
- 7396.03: 27.3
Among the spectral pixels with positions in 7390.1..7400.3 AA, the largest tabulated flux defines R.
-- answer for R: 31.2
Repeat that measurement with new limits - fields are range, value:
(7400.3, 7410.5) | 31.7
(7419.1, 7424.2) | 31.9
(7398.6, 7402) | 24.4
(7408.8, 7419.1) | 29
